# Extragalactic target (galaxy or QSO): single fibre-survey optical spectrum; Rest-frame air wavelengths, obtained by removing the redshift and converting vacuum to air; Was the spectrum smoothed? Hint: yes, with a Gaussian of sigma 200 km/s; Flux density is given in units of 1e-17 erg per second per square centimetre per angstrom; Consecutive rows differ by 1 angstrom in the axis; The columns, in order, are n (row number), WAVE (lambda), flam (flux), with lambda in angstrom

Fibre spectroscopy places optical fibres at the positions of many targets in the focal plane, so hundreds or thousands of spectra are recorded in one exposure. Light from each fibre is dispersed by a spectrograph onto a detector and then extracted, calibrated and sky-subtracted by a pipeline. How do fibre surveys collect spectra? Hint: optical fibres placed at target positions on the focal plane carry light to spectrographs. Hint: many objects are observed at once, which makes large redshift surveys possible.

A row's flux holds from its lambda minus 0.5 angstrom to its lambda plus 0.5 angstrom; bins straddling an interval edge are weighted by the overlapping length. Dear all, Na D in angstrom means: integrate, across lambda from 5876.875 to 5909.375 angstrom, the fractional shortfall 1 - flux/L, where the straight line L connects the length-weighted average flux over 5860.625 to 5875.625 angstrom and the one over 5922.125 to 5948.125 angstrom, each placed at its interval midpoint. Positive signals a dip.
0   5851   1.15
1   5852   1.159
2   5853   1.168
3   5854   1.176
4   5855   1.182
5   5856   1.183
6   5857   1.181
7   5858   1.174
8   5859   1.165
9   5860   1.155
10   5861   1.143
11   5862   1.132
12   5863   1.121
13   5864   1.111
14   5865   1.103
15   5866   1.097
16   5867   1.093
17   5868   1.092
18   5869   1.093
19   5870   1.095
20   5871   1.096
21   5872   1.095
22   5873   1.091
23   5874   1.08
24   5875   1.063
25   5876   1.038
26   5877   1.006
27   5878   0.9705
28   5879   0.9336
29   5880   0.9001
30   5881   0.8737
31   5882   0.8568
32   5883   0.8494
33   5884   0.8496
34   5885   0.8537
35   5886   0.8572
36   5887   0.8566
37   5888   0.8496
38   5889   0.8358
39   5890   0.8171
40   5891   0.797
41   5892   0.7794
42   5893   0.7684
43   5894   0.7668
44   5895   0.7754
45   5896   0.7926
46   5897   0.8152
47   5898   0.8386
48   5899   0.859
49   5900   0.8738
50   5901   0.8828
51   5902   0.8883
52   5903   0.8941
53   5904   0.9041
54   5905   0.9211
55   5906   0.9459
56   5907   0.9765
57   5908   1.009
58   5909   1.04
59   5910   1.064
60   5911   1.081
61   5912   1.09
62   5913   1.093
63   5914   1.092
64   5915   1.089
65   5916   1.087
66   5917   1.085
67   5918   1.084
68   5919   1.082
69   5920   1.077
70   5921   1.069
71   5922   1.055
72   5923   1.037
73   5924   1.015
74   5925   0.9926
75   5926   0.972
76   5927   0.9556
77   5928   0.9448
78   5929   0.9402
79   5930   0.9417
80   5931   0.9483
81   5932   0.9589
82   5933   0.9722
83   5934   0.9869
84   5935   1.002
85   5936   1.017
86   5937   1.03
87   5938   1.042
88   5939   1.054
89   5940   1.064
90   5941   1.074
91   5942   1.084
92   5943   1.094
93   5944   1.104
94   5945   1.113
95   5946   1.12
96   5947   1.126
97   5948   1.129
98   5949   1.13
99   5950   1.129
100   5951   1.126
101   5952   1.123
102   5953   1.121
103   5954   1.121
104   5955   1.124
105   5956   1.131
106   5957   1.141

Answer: 6.1 angstrom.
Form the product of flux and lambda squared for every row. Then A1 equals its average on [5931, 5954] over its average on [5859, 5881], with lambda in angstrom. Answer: 1.0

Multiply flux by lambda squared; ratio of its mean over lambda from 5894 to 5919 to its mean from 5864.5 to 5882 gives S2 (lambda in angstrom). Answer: 0.94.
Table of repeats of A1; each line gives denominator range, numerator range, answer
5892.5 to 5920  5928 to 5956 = 1.12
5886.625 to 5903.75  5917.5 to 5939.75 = 1.23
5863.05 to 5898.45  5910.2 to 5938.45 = 1.11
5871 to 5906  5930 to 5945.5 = 1.18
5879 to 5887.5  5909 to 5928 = 1.23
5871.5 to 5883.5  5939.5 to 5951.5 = 1.16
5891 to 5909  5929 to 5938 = 1.15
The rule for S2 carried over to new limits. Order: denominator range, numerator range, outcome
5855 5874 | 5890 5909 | 0.78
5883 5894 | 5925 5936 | 1.19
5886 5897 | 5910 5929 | 1.31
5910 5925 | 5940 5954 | 1.05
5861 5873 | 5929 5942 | 0.93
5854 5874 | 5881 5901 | 0.74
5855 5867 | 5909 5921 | 0.96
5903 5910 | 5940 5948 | 1.15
